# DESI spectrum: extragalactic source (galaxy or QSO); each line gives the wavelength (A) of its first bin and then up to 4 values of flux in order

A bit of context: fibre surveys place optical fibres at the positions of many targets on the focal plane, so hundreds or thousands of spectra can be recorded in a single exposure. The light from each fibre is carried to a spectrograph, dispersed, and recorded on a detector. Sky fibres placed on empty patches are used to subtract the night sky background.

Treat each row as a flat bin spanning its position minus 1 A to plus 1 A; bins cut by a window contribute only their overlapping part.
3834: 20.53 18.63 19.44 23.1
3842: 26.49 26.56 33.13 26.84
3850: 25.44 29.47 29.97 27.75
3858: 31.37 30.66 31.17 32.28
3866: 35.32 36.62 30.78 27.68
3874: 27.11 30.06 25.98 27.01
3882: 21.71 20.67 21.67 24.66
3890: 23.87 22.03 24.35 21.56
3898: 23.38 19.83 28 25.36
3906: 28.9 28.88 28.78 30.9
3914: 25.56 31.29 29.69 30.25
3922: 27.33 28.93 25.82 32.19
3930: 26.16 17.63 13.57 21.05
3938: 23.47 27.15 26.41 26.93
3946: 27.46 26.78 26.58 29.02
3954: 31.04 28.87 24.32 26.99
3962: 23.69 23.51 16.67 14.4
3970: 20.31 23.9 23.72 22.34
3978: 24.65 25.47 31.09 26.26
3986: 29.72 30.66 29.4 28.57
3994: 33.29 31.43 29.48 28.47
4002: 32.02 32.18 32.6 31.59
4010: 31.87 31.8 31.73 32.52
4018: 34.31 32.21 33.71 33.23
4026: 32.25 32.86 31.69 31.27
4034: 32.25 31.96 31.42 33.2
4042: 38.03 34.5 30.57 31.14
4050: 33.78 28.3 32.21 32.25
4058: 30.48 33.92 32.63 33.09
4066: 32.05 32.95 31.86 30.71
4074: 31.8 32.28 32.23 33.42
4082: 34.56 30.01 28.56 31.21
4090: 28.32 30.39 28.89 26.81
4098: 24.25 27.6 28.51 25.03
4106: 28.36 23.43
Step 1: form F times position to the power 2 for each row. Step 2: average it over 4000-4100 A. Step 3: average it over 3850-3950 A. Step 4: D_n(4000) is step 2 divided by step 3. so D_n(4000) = 1.28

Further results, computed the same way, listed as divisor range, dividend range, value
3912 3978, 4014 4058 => 1.35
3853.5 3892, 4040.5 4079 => 1.27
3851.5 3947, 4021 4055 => 1.30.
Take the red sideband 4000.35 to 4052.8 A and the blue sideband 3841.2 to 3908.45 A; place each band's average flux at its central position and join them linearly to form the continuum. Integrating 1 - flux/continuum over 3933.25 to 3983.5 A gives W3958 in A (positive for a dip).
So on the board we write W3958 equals 9.4 A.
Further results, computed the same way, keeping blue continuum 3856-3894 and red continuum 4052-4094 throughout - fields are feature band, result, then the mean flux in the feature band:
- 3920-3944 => 3.3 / 24.9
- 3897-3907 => 1.1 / 25.1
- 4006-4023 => -1.1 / 32.5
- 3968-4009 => 2.7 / 28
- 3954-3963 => 0.9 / 26.5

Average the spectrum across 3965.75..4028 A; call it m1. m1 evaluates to 29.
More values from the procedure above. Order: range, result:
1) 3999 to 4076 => 32.2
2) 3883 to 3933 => 25.9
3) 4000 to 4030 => 32.3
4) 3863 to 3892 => 27.3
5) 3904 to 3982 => 25.6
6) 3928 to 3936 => 21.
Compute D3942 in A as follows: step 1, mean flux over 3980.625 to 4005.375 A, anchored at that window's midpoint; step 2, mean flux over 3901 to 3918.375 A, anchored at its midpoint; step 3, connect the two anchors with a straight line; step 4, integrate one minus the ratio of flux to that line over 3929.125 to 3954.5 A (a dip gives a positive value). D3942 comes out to 3.9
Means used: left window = 28.6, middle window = 24.7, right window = 30.2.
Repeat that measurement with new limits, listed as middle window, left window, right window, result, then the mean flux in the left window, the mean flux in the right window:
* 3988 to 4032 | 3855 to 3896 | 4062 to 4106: -3.7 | 27.5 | 30.2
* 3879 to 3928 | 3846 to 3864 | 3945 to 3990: 3.0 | 29.5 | 25.4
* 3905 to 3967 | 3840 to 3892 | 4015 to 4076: 7.0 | 28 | 32.4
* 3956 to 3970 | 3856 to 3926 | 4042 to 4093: 3.4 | 27.4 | 31.9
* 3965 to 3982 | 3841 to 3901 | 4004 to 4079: 4.7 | 27.2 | 32.4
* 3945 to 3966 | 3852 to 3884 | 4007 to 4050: 3.2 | 29.4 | 32.6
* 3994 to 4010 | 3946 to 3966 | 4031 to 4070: -1.1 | 26.3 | 32.4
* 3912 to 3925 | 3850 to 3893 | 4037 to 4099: -0.1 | 27.9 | 31.5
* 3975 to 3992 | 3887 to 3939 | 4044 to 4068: 0.7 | 25.5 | 32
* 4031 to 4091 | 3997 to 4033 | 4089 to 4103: -4.9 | 32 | 27.8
